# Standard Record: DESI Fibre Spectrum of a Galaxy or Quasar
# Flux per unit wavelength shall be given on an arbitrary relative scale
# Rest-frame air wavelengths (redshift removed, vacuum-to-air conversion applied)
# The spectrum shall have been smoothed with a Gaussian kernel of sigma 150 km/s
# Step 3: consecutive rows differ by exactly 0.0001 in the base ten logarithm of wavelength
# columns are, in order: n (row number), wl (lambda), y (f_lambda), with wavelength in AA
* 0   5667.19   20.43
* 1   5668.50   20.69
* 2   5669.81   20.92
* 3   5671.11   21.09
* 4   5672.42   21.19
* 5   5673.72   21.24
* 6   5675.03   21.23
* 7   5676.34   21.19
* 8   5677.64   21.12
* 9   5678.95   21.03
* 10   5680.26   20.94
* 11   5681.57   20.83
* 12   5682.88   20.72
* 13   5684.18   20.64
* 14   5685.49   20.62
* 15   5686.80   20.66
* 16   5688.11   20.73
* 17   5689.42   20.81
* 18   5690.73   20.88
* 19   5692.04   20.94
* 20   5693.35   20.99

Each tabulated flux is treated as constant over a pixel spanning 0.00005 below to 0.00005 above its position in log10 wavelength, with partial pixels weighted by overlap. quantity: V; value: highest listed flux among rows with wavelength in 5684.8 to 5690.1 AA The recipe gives 20.81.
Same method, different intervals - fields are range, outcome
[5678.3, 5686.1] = 21.03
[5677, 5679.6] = 21.12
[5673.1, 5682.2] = 21.24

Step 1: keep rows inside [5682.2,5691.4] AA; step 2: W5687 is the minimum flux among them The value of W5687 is 20.62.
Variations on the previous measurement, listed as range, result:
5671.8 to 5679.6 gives 21.03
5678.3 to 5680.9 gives 20.94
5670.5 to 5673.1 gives 21.09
